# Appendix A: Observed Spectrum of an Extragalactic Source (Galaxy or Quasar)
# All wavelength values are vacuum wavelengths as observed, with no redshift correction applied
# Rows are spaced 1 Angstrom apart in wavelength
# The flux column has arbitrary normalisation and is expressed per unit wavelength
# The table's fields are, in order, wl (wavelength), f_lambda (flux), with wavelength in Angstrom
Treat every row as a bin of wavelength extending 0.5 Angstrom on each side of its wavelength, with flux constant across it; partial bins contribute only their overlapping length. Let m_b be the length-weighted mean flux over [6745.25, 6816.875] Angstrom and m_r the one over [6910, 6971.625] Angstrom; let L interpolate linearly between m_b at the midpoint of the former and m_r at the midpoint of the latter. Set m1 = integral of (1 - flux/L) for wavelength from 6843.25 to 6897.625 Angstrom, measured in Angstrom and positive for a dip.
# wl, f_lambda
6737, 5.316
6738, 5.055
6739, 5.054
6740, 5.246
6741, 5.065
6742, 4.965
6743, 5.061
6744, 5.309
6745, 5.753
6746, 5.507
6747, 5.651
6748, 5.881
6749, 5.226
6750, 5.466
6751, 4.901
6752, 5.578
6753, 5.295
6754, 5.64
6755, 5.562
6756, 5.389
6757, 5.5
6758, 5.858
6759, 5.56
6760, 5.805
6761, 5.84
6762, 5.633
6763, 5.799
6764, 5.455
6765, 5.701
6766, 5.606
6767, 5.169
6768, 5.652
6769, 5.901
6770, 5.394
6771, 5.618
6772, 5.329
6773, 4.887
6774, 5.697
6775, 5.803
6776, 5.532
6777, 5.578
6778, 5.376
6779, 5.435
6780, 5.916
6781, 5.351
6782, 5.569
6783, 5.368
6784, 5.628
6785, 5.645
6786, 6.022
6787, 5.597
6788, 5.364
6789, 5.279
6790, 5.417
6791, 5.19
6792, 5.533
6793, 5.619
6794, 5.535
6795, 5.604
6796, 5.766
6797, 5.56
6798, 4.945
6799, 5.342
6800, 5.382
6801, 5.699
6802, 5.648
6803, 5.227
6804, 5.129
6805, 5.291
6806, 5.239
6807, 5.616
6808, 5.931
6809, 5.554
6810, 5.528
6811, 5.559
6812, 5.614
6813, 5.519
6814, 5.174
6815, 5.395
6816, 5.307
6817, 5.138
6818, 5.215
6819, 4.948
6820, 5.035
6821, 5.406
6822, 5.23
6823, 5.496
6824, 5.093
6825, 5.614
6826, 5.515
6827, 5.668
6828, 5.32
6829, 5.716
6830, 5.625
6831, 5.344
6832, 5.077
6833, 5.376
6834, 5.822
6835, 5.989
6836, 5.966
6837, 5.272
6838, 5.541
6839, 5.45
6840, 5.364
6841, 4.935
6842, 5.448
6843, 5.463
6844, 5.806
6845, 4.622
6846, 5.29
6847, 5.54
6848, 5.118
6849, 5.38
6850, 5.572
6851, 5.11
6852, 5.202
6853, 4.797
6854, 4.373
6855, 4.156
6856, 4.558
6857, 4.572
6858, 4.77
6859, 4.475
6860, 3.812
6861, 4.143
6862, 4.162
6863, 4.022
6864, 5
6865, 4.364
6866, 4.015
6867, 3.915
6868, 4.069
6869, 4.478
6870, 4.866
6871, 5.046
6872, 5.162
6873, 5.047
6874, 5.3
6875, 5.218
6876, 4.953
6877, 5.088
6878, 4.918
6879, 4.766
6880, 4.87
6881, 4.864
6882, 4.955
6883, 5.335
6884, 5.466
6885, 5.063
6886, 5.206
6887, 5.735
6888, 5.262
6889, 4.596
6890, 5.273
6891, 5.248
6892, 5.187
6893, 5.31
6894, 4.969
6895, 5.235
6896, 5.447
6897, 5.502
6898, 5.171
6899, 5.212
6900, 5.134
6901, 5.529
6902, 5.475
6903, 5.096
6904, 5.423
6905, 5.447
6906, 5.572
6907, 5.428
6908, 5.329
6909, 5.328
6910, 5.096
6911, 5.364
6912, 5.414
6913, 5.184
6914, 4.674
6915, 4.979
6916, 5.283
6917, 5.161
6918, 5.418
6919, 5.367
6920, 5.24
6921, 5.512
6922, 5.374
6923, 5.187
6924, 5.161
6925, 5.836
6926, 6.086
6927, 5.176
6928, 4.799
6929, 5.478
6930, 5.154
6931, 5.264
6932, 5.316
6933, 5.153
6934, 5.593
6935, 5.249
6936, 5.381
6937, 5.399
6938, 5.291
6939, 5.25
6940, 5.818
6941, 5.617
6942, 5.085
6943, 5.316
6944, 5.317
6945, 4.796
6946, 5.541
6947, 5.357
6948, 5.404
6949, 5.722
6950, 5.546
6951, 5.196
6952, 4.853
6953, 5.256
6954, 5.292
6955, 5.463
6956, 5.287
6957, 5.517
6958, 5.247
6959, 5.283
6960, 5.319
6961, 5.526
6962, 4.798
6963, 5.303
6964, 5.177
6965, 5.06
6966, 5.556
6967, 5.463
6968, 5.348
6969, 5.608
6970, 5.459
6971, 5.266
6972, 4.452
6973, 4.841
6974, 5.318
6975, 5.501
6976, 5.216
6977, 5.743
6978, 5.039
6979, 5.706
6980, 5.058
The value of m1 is 4.9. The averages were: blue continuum 5.51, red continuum 5.32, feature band 4.91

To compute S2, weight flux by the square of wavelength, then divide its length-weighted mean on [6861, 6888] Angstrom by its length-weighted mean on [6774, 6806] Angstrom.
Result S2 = 0.90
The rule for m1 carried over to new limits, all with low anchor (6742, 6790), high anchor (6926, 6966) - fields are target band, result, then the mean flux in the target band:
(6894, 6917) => 0.3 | 5.28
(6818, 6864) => 2.5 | 5.14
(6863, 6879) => 2.0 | 4.74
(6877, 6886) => 0.6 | 5.04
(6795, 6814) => 0.0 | 5.47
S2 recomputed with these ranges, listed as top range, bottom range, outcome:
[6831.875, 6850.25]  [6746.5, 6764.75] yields 1.00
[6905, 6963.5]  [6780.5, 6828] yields 1.02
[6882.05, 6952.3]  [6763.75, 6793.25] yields 1.00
